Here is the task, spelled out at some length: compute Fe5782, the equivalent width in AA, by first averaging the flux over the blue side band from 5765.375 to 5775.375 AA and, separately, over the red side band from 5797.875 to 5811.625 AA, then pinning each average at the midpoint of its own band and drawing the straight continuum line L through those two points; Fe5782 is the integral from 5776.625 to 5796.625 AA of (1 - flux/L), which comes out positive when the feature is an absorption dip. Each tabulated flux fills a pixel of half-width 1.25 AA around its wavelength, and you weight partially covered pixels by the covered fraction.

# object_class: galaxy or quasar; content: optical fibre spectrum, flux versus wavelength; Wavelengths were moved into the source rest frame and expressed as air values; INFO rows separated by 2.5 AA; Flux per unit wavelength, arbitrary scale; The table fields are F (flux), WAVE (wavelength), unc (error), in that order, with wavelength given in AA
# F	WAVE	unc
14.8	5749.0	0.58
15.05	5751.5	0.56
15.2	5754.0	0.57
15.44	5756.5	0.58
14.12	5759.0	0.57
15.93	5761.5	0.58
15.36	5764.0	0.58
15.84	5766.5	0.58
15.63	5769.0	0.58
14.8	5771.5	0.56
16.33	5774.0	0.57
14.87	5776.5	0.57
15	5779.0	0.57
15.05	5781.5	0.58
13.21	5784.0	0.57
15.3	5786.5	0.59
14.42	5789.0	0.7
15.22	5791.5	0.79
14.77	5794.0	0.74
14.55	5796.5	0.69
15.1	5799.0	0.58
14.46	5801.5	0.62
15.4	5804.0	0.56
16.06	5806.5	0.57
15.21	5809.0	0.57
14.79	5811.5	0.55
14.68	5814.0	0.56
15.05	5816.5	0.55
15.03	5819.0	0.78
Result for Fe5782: 0.9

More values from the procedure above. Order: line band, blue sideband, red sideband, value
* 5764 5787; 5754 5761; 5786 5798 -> -0.3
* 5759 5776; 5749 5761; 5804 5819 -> -0.5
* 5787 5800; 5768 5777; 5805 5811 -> 0.5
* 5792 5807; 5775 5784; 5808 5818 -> -0.2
